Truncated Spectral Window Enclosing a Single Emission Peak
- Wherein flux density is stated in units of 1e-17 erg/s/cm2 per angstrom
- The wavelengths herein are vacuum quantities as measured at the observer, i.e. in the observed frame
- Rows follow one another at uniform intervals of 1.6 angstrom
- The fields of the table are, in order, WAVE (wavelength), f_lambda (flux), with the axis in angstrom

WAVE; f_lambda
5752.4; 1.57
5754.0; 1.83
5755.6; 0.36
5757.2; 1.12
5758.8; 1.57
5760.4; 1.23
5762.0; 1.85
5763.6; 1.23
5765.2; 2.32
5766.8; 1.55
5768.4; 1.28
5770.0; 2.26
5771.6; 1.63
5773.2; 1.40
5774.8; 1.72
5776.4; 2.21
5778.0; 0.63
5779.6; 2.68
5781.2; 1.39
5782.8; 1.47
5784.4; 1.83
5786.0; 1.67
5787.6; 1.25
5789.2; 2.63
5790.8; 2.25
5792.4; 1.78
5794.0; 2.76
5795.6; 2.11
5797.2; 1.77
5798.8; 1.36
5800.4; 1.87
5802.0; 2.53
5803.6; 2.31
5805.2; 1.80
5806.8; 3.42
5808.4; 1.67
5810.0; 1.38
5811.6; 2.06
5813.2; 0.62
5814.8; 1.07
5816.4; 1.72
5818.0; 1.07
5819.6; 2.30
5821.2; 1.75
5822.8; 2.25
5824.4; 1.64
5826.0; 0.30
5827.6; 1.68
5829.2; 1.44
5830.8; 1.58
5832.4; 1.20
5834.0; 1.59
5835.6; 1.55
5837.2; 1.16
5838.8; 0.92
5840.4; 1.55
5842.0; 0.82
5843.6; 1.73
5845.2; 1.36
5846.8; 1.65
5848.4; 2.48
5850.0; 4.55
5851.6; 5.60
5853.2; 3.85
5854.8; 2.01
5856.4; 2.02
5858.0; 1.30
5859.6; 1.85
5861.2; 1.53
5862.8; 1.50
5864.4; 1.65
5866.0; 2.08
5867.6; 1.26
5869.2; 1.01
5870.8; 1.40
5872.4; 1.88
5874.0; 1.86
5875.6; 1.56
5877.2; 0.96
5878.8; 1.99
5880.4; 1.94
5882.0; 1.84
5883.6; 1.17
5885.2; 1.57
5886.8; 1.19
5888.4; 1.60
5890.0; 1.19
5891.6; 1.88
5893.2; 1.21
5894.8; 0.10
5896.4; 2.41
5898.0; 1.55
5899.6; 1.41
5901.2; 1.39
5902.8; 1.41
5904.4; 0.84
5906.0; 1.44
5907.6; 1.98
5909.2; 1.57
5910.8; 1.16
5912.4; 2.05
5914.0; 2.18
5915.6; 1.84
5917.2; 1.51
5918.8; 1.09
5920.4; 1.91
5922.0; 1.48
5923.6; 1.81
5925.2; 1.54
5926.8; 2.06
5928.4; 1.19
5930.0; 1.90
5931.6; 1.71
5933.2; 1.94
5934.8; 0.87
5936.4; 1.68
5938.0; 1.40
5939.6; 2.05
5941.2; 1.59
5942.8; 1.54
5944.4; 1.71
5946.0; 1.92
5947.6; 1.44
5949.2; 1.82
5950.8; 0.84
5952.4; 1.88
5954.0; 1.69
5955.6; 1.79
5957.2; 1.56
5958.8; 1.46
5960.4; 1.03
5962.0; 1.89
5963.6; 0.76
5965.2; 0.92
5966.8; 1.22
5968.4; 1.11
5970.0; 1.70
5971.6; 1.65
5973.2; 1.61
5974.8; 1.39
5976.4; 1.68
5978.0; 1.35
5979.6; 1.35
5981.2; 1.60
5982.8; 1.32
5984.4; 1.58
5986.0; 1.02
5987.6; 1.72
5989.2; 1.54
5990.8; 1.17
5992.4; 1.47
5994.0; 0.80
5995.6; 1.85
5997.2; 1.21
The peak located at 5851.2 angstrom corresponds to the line [O III]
